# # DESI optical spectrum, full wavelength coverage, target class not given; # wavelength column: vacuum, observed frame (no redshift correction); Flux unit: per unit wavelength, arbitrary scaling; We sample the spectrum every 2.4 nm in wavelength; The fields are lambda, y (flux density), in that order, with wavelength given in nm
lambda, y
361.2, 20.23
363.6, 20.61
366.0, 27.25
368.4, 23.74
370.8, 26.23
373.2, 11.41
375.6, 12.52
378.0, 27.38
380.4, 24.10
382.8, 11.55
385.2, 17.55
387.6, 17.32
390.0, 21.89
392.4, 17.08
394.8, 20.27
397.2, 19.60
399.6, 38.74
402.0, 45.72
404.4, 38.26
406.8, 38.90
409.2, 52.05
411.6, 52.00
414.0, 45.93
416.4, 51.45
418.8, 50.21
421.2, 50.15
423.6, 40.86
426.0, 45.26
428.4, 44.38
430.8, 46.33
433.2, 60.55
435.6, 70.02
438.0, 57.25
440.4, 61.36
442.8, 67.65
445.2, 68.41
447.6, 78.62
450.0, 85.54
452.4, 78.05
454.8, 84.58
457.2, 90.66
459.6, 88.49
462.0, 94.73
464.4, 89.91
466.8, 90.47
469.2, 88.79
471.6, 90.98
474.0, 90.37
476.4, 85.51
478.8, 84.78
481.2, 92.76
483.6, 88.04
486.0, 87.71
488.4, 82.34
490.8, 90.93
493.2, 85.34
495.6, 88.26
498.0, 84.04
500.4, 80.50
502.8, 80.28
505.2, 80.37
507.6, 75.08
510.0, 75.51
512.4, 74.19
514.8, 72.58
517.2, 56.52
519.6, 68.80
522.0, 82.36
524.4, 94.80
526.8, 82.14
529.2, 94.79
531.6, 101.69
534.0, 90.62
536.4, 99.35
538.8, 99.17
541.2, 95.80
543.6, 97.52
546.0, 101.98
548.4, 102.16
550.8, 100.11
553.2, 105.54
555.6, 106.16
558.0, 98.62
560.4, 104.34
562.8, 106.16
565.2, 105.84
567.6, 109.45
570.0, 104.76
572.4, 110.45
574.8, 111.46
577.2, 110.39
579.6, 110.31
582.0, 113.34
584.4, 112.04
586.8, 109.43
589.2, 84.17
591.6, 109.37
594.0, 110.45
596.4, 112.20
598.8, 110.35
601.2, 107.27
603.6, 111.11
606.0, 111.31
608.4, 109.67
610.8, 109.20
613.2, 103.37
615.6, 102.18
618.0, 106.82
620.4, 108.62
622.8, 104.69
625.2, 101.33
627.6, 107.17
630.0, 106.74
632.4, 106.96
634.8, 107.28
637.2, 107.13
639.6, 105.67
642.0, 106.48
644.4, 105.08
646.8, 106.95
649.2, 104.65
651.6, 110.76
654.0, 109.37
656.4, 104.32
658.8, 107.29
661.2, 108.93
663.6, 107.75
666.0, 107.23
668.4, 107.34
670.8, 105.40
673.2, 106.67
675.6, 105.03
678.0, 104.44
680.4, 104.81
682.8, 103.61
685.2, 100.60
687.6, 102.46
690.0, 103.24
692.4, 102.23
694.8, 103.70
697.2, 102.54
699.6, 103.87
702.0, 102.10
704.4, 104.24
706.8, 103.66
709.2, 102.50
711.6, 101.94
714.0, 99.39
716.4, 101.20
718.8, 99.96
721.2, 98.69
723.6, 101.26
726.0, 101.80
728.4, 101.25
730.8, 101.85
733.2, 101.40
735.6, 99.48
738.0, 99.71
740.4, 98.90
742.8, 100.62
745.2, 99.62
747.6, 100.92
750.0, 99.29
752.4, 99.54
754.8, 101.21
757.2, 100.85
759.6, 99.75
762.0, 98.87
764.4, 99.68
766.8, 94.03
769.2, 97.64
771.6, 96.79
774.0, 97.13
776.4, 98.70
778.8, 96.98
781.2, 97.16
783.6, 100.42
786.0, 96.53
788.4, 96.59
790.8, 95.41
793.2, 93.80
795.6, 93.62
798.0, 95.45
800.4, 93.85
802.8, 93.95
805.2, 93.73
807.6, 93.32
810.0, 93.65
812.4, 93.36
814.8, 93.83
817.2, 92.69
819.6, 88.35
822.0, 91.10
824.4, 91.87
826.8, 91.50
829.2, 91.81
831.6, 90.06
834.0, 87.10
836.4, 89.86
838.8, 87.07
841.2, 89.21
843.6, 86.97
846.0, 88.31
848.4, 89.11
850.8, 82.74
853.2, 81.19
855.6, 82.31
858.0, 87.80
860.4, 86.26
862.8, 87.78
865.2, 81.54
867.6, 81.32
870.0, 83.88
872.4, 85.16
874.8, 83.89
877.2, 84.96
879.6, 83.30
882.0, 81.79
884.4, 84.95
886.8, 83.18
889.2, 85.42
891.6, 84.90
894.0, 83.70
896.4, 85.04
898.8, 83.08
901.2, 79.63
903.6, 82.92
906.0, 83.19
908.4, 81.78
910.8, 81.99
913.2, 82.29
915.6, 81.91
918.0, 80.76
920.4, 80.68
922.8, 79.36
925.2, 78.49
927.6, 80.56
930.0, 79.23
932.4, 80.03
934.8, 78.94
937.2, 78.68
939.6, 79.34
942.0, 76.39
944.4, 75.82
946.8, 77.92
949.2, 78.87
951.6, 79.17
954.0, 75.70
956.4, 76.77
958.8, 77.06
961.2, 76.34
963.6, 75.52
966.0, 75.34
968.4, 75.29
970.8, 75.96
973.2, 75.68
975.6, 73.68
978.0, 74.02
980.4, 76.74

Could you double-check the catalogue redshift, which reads 0.000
